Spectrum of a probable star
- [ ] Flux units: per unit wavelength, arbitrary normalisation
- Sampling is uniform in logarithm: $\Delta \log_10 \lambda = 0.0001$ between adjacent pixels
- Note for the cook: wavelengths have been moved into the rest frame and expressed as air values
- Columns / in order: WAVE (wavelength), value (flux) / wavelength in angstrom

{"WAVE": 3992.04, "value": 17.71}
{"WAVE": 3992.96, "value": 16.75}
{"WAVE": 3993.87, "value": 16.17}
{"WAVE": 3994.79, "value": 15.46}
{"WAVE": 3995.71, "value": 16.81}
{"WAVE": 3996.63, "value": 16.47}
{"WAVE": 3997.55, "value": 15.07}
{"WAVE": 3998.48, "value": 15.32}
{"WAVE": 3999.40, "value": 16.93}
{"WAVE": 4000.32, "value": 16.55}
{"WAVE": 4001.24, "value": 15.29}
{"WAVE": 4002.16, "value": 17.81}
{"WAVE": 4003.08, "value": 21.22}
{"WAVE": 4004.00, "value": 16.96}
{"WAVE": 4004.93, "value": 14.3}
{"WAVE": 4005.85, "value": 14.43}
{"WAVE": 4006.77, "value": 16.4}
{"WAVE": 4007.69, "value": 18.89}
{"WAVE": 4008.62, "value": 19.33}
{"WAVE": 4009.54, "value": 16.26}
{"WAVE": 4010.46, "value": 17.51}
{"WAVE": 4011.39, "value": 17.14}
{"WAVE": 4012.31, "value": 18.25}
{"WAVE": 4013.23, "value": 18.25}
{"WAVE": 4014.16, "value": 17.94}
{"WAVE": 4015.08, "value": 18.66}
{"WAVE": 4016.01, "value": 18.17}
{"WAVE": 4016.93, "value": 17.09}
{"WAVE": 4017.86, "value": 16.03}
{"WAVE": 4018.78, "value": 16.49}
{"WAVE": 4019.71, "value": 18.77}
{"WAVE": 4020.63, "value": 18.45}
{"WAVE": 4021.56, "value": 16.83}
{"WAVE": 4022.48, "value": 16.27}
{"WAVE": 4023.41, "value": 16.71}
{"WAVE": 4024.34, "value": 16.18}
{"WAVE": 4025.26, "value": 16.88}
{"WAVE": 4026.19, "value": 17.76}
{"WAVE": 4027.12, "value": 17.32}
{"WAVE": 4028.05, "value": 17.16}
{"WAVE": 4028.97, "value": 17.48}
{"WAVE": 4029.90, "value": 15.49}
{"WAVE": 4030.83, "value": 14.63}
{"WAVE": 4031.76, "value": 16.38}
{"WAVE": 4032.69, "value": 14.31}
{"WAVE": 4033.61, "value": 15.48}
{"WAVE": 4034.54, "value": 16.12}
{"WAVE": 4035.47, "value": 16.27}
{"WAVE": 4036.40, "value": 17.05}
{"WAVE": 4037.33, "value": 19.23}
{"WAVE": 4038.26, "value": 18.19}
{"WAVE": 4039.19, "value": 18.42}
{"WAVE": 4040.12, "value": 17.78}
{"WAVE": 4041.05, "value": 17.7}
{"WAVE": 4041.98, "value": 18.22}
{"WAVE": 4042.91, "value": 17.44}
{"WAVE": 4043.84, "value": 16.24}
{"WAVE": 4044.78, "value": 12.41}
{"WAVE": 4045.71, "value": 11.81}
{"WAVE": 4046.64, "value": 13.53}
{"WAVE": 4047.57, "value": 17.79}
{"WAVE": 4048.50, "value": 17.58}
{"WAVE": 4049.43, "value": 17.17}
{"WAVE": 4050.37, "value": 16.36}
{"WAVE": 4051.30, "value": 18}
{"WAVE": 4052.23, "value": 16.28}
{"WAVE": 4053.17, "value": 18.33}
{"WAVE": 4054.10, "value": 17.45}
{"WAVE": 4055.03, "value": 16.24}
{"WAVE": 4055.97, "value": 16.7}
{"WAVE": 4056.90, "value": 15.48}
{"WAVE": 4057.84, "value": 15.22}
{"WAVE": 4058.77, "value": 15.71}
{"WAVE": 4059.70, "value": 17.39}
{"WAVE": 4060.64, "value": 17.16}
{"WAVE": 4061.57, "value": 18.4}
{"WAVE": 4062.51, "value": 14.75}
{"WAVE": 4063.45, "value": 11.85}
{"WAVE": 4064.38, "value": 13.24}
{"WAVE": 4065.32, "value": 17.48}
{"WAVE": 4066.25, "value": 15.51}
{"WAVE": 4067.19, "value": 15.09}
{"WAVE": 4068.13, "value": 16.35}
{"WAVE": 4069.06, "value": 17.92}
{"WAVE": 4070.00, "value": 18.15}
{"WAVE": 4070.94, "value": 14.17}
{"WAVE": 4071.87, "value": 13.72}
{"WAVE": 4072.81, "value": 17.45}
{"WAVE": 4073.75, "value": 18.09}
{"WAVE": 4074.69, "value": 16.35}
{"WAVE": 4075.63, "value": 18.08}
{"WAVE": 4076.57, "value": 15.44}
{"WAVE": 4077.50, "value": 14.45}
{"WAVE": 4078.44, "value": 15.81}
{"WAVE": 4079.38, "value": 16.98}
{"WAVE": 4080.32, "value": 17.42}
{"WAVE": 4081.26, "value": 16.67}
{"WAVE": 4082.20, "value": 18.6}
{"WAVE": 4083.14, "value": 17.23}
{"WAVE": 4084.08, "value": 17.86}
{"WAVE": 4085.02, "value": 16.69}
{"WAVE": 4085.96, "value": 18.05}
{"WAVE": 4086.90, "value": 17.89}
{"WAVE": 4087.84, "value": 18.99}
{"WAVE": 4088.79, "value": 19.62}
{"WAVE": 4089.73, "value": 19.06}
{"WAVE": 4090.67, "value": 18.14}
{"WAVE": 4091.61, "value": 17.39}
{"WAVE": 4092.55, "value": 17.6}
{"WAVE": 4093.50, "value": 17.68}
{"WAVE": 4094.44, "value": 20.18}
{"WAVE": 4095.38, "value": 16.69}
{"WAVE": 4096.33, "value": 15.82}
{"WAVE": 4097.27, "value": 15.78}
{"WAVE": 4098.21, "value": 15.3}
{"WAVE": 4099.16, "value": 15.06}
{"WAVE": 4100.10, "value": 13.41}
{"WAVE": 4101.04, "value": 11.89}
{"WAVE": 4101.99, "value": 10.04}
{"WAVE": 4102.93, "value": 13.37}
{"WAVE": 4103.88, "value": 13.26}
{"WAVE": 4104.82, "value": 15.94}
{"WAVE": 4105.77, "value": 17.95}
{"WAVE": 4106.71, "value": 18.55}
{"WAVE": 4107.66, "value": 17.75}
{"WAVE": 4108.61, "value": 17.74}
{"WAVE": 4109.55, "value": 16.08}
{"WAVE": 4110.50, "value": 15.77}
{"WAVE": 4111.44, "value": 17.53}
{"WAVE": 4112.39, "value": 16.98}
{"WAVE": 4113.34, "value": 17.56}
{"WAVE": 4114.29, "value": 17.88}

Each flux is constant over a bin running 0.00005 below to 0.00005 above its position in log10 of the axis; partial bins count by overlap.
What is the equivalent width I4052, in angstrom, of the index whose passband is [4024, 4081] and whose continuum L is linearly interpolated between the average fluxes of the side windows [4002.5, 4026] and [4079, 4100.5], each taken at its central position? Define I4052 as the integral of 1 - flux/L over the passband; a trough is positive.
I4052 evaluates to 3.1 angstrom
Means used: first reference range 17.3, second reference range 17.3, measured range 16.4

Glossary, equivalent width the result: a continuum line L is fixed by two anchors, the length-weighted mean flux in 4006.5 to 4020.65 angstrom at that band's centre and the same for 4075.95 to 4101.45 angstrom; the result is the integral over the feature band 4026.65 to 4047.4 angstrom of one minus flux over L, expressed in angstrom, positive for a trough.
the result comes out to 1.36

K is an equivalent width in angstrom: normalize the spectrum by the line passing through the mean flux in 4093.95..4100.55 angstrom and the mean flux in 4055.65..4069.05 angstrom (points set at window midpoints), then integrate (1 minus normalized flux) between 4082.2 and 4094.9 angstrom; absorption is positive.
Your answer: -1.7 angstrom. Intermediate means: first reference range 15.8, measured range 18.2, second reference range 16.1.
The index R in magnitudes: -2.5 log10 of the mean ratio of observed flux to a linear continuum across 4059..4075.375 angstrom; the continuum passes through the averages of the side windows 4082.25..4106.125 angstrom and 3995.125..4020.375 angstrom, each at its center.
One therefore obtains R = 0.04 mag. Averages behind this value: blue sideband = 17.1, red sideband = 16.5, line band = 16.1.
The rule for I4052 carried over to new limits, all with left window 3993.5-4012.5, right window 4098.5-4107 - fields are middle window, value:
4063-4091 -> -3.39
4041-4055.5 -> -0.67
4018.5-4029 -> -0.60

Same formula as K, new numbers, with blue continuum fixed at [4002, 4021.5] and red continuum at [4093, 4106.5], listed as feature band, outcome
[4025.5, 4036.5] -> 0.5 angstrom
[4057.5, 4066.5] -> 0.3 angstrom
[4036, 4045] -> -0.3 angstrom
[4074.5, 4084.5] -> -0.7 angstrom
